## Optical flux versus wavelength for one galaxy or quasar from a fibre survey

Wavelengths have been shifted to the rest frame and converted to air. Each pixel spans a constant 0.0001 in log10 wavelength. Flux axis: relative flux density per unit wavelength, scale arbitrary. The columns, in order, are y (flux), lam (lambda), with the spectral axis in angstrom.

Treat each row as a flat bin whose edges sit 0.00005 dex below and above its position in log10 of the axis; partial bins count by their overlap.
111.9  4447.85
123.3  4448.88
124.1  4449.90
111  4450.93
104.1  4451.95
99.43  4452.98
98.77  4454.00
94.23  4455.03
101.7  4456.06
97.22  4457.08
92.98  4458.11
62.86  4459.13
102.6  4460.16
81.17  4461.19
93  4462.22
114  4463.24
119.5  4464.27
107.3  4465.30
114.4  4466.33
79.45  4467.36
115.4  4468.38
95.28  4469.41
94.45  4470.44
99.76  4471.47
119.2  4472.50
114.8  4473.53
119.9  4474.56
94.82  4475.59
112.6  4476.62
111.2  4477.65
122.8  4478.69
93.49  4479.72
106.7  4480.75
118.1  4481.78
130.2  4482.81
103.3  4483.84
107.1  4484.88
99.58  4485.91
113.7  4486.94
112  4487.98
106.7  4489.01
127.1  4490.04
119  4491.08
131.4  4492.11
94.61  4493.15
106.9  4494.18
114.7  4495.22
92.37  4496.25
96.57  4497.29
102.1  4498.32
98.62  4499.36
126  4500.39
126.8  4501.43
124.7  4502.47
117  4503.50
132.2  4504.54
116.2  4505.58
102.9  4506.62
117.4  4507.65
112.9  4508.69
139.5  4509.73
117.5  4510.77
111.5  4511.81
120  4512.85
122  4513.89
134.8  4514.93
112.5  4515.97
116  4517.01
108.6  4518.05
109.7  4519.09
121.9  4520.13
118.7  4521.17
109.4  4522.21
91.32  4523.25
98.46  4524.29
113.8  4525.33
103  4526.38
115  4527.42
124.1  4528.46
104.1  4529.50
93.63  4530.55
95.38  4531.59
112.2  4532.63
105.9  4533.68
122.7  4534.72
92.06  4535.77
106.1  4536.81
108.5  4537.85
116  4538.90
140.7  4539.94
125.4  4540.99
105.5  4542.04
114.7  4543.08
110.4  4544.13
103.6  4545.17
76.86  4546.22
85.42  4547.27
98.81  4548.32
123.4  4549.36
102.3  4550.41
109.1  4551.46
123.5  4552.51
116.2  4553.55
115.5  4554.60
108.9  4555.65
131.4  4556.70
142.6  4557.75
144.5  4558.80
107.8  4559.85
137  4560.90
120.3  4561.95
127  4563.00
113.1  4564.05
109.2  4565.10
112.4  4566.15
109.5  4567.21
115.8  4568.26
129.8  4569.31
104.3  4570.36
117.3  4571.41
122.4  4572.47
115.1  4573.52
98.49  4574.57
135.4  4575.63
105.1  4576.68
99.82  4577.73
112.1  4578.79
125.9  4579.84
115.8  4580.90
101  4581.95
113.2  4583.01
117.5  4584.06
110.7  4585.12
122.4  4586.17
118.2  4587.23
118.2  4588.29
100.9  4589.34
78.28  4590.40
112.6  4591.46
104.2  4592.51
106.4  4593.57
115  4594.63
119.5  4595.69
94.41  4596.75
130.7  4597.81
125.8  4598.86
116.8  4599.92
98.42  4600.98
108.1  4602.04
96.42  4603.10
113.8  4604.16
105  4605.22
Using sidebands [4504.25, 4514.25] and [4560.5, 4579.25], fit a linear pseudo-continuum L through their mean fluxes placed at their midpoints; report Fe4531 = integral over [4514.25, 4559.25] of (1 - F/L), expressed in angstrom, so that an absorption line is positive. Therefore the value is 2.1 angstrom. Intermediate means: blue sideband 119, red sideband 116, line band 112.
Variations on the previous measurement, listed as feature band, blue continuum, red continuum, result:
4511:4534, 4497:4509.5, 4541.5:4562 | 0.7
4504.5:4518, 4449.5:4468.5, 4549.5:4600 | -1.5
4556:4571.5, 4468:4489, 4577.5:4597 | -1.6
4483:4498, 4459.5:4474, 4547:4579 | -0.4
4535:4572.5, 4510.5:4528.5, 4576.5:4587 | -0.5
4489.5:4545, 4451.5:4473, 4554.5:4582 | -2.2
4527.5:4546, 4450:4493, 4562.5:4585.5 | 0.2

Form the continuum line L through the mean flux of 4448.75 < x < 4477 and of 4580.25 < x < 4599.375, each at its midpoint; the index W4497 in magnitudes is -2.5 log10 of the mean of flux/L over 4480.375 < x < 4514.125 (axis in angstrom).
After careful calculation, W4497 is -0.09 mag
